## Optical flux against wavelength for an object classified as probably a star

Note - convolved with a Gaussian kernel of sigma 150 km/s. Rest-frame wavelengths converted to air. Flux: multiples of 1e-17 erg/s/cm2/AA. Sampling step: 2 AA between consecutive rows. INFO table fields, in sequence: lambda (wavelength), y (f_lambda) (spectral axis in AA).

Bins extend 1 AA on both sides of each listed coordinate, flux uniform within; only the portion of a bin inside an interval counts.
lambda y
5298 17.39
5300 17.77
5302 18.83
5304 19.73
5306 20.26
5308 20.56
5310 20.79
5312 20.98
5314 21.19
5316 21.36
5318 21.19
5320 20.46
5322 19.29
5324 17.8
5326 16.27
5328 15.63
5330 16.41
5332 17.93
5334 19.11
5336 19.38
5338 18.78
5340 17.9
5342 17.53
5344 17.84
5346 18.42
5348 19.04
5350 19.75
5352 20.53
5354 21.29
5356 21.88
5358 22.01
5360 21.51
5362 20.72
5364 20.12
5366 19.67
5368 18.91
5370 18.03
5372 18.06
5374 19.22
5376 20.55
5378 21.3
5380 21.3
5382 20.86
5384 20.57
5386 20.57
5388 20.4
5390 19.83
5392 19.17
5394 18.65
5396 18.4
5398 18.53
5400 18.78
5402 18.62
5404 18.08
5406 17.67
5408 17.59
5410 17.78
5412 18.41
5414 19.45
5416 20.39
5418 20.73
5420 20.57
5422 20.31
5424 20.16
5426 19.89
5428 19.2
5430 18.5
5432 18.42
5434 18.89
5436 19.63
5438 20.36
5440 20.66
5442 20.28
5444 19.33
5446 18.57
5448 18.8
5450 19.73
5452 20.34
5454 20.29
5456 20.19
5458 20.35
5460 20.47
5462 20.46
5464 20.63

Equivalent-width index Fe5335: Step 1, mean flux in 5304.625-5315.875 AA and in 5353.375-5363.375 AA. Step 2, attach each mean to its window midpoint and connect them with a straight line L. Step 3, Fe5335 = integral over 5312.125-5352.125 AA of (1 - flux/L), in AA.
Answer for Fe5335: 4.3 AA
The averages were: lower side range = 20.8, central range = 18.8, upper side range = 21.4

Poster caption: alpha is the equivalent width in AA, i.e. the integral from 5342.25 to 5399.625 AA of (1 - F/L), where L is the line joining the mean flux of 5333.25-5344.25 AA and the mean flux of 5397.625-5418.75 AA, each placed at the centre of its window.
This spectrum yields -4.0 AA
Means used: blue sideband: 18.4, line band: 19.9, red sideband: 18.7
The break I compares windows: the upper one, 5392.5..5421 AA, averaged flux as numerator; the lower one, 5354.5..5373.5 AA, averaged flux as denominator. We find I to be 0.94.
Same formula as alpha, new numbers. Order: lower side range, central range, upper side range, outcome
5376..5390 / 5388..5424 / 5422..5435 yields 1.64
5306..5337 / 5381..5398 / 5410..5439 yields -0.23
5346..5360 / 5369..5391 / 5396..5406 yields -0.79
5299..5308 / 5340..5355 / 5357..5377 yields 0.45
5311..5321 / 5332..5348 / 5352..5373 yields 1.70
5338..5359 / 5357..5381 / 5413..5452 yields -0.62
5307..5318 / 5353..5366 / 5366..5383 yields -0.69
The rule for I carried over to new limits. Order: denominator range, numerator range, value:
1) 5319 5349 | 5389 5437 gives 1.05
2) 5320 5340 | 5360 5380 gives 1.10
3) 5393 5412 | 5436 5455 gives 1.09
